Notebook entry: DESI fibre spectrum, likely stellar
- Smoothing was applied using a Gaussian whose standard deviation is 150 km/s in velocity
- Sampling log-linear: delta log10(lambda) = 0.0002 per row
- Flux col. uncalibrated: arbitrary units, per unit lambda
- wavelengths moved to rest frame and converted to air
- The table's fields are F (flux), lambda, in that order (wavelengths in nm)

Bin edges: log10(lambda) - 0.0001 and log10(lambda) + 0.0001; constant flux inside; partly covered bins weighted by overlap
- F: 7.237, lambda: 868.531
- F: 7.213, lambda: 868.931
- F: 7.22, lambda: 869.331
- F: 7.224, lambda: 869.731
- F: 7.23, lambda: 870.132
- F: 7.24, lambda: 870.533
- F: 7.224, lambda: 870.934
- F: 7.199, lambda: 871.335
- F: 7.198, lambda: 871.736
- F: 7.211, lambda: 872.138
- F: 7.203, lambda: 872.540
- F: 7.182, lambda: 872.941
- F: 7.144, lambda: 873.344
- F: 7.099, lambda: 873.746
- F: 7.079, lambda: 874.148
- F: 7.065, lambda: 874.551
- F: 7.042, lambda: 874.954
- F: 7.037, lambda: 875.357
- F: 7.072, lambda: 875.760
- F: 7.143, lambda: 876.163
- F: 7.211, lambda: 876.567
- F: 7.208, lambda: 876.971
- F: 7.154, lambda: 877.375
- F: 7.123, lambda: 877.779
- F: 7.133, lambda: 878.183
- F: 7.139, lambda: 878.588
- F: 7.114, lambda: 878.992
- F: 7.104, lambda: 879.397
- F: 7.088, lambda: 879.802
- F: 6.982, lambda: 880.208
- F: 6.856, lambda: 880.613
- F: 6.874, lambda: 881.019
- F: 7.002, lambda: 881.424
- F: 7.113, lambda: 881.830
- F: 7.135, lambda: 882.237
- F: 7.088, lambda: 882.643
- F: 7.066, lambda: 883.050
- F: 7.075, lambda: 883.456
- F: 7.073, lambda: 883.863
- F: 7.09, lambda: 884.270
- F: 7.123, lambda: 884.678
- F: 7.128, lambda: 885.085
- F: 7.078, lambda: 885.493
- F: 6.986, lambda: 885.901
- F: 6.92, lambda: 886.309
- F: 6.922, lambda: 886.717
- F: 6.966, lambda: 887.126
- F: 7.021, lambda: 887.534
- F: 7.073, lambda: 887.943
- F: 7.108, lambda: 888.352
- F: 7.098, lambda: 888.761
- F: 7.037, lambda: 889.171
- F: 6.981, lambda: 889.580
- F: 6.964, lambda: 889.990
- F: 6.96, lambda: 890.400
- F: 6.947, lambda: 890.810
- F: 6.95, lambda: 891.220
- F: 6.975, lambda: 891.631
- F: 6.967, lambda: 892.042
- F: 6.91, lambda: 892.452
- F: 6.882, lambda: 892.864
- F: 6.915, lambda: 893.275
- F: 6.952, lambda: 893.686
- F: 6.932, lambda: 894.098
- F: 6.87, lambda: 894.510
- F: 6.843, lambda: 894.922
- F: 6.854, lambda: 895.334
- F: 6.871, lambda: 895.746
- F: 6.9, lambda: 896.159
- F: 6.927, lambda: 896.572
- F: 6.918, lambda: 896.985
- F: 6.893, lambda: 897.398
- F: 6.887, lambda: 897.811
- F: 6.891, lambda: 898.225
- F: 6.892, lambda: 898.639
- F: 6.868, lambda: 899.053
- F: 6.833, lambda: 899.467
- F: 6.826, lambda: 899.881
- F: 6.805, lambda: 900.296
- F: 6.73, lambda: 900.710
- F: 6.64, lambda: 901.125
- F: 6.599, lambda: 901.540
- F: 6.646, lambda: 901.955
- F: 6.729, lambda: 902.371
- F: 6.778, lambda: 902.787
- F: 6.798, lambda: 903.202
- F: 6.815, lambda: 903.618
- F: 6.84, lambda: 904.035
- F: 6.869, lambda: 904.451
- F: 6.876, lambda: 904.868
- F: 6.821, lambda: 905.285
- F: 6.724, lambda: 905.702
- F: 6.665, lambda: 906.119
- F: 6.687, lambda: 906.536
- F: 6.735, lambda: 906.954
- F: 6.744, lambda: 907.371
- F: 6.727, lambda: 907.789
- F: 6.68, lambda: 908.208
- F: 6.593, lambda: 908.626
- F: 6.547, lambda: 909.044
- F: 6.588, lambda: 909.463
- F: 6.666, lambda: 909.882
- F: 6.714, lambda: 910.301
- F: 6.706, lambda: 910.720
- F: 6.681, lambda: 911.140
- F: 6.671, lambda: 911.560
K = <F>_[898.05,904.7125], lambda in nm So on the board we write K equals 6.78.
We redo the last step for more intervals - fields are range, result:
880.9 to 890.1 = 7.04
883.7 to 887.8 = 7.03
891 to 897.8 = 6.91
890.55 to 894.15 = 6.94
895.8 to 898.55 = 6.9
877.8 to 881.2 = 7.04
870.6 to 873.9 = 7.19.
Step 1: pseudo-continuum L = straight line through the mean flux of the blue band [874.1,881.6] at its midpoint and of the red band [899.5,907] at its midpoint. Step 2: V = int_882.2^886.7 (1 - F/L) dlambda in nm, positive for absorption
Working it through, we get -0.04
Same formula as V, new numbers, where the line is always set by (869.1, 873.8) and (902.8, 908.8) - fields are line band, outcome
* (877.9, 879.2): 0.00 nm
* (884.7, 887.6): 0.00 nm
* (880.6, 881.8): 0.02 nm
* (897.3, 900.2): -0.01 nm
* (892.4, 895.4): 0.01 nm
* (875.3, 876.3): 0.01 nm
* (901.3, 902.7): 0.03 nm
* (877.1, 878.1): 0.00 nm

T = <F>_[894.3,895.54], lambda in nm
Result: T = 6.86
